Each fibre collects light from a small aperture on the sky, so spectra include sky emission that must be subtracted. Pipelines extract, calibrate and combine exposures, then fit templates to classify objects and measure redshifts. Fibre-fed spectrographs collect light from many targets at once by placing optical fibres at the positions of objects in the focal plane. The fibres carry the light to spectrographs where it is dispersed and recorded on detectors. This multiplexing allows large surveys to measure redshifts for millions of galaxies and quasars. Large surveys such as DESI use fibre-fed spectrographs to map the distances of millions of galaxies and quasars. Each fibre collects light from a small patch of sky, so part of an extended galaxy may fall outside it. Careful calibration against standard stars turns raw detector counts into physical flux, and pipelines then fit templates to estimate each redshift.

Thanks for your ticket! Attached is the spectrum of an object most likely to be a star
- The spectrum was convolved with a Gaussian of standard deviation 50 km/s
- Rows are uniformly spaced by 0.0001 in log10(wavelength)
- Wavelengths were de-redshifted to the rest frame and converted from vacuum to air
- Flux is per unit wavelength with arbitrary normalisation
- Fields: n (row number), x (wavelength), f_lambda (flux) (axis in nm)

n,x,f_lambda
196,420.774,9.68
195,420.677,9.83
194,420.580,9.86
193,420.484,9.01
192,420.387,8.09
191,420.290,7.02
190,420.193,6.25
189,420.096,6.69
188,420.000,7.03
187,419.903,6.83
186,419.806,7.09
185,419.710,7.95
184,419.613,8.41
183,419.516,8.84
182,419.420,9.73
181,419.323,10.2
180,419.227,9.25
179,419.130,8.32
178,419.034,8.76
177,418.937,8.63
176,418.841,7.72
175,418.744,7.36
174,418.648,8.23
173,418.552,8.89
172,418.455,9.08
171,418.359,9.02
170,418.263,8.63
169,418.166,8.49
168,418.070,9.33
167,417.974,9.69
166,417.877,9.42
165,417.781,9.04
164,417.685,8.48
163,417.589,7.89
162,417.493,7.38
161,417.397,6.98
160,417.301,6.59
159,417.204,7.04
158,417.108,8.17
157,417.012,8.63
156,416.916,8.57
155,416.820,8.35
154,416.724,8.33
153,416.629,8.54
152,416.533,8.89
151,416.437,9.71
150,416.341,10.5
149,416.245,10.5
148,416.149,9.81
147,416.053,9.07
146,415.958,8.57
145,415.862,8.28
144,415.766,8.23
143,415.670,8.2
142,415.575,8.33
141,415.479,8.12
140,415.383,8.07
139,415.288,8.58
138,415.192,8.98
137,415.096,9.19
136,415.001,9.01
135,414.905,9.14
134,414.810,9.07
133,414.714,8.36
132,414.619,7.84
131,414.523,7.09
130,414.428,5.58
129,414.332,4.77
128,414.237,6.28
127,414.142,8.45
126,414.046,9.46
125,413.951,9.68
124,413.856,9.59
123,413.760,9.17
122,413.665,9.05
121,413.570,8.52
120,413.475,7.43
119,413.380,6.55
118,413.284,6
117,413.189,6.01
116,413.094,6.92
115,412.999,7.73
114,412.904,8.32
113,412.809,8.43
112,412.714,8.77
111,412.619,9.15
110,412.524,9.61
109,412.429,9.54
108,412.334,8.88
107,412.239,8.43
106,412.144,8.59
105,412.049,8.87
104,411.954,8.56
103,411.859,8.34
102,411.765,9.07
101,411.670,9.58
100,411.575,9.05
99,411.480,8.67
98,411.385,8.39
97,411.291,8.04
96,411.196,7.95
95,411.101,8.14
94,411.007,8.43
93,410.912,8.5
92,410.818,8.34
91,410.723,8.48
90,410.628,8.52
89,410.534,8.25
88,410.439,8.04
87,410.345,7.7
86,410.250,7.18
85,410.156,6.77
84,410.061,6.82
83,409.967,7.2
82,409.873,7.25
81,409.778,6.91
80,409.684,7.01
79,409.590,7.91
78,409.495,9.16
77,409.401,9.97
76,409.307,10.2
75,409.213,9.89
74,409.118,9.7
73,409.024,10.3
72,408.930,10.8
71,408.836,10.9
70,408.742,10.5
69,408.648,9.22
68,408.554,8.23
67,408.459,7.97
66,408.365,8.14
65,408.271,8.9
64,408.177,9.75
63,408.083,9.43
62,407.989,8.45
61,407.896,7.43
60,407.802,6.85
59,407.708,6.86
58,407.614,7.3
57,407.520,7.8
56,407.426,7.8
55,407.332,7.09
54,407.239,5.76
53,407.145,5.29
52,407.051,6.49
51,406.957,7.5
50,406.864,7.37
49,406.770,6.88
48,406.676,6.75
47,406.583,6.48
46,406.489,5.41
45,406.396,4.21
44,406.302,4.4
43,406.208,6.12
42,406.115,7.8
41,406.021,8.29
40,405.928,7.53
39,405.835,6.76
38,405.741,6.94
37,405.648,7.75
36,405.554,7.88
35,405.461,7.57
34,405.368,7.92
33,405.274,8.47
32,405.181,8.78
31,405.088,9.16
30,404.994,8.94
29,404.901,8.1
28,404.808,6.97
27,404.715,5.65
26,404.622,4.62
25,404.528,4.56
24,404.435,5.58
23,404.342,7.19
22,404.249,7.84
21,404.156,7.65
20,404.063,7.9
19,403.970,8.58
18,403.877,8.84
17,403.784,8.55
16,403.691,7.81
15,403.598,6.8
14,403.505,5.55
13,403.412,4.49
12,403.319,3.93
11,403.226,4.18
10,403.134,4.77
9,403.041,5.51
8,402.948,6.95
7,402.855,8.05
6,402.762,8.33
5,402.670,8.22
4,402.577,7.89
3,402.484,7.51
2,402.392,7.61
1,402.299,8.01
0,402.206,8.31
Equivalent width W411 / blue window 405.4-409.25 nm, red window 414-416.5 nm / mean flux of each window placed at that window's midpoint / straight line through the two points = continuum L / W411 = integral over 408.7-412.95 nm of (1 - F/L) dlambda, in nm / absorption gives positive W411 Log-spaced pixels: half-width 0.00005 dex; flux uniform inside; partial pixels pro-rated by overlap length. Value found -0.326 nm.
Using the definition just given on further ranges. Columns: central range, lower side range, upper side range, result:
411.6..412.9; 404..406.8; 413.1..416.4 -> -0.16 nm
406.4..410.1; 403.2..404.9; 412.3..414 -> -0.32 nm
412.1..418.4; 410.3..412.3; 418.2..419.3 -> 0.11 nm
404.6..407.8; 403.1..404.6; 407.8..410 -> 0.23 nm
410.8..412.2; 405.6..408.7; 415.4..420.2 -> -0.15 nm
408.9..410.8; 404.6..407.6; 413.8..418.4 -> -0.21 nm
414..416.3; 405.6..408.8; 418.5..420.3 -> -0.14 nm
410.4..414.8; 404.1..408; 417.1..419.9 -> -0.27 nm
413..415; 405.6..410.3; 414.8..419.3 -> 0.13 nm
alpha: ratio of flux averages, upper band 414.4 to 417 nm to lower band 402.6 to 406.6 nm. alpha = 1.25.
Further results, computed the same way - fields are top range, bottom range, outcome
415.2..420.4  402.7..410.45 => 1.12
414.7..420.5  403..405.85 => 1.22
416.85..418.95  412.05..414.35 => 1.02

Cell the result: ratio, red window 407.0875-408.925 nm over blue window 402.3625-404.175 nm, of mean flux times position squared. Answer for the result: 1.2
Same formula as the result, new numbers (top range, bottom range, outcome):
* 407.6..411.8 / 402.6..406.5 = 1.26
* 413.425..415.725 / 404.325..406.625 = 1.25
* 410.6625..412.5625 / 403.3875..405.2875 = 1.24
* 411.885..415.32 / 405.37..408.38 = 1.18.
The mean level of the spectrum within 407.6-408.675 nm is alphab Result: 8.22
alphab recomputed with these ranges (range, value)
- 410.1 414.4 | 8.21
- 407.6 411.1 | 8.47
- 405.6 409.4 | 7.81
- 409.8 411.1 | 7.8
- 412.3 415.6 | 8.16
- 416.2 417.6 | 8.41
